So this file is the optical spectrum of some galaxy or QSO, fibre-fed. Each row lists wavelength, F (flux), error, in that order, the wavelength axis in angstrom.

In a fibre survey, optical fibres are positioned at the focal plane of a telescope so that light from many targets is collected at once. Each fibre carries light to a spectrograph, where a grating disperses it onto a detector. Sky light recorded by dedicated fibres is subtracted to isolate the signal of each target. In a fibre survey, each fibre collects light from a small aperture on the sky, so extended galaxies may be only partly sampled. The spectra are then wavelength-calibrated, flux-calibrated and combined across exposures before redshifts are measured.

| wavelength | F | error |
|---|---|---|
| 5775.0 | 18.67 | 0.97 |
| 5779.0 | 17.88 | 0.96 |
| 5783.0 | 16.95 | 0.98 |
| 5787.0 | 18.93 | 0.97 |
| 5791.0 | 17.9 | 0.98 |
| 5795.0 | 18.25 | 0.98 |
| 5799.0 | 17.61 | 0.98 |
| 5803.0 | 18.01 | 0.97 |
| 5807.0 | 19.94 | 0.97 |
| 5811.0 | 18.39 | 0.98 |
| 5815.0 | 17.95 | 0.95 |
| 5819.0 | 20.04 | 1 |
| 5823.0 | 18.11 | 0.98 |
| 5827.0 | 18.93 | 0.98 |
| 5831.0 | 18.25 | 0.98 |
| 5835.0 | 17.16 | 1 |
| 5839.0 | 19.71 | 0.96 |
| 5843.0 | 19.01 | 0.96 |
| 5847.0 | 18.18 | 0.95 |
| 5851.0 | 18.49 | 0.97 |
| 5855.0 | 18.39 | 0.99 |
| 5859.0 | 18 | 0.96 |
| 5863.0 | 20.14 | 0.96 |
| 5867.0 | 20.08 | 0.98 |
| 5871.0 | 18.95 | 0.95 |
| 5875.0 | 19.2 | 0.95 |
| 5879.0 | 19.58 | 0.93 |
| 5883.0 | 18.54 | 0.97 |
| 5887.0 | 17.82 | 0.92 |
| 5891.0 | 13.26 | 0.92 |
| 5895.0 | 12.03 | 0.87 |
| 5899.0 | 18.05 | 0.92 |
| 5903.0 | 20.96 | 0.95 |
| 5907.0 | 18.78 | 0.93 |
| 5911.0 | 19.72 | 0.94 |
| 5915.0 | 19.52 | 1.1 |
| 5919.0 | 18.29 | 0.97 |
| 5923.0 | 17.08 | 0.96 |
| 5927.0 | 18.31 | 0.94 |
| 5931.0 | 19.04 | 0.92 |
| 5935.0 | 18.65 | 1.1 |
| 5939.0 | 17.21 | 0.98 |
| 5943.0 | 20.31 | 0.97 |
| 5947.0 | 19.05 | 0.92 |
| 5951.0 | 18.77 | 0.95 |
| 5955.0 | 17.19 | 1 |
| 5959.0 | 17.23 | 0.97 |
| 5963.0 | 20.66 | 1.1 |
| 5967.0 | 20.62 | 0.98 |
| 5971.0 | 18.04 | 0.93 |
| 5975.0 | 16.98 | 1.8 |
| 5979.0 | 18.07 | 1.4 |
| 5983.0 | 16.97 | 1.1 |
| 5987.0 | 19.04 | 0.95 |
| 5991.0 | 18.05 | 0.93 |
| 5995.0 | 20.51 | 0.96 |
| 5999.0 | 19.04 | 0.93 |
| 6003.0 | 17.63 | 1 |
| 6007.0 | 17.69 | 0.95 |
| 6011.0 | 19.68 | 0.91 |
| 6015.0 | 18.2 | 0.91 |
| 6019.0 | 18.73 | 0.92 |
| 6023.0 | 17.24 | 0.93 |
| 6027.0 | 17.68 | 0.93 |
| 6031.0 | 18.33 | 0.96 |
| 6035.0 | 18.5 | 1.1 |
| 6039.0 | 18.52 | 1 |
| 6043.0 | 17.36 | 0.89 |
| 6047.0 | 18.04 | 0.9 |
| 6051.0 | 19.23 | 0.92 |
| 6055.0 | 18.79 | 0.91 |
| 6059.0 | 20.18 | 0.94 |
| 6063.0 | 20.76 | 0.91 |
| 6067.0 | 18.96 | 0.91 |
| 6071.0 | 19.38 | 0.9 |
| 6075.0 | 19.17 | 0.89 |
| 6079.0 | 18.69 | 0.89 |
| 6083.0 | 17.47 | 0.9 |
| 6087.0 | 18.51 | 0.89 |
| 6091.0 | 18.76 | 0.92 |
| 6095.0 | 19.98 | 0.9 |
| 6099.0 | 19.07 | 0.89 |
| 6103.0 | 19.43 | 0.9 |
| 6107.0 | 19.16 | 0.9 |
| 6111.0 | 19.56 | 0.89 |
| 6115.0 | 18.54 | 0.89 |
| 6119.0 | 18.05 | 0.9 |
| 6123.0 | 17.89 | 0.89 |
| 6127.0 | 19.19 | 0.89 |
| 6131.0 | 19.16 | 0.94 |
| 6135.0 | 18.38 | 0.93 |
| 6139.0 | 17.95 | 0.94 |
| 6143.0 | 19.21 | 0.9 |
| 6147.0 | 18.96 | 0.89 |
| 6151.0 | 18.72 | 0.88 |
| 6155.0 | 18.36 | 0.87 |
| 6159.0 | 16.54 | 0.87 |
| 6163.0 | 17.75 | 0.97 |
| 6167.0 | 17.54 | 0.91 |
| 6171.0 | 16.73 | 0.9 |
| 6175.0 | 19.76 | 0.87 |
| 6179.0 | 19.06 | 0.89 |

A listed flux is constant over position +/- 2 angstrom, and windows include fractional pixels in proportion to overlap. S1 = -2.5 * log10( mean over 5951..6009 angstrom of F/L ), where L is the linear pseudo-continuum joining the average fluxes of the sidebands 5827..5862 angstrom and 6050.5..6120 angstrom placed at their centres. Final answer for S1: 0.024 mag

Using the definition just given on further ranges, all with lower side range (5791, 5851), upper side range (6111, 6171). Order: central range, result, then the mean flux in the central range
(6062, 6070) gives -0.08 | 19.7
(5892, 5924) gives 0.03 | 17.9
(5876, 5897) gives 0.13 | 16.4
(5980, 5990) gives 0.02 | 18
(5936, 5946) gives -0.02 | 18.8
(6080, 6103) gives -0.03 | 18.8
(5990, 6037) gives 0.00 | 18.4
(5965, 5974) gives -0.04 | 19.1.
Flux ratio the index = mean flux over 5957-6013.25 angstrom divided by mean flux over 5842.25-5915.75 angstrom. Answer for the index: 1.01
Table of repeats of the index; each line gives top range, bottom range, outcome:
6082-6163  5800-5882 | 0.99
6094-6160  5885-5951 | 1.04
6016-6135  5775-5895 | 1.03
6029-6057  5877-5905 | 1.07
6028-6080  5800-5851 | 1.02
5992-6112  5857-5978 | 1.02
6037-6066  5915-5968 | 1.02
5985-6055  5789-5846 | 1.00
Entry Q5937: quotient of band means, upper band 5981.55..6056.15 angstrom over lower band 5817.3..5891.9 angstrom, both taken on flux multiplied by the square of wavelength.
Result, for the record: 1.05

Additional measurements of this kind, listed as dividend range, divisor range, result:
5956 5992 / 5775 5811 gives 1.07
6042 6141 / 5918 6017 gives 1.06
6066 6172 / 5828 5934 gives 1.10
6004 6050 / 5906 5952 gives 1.00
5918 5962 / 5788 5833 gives 1.04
